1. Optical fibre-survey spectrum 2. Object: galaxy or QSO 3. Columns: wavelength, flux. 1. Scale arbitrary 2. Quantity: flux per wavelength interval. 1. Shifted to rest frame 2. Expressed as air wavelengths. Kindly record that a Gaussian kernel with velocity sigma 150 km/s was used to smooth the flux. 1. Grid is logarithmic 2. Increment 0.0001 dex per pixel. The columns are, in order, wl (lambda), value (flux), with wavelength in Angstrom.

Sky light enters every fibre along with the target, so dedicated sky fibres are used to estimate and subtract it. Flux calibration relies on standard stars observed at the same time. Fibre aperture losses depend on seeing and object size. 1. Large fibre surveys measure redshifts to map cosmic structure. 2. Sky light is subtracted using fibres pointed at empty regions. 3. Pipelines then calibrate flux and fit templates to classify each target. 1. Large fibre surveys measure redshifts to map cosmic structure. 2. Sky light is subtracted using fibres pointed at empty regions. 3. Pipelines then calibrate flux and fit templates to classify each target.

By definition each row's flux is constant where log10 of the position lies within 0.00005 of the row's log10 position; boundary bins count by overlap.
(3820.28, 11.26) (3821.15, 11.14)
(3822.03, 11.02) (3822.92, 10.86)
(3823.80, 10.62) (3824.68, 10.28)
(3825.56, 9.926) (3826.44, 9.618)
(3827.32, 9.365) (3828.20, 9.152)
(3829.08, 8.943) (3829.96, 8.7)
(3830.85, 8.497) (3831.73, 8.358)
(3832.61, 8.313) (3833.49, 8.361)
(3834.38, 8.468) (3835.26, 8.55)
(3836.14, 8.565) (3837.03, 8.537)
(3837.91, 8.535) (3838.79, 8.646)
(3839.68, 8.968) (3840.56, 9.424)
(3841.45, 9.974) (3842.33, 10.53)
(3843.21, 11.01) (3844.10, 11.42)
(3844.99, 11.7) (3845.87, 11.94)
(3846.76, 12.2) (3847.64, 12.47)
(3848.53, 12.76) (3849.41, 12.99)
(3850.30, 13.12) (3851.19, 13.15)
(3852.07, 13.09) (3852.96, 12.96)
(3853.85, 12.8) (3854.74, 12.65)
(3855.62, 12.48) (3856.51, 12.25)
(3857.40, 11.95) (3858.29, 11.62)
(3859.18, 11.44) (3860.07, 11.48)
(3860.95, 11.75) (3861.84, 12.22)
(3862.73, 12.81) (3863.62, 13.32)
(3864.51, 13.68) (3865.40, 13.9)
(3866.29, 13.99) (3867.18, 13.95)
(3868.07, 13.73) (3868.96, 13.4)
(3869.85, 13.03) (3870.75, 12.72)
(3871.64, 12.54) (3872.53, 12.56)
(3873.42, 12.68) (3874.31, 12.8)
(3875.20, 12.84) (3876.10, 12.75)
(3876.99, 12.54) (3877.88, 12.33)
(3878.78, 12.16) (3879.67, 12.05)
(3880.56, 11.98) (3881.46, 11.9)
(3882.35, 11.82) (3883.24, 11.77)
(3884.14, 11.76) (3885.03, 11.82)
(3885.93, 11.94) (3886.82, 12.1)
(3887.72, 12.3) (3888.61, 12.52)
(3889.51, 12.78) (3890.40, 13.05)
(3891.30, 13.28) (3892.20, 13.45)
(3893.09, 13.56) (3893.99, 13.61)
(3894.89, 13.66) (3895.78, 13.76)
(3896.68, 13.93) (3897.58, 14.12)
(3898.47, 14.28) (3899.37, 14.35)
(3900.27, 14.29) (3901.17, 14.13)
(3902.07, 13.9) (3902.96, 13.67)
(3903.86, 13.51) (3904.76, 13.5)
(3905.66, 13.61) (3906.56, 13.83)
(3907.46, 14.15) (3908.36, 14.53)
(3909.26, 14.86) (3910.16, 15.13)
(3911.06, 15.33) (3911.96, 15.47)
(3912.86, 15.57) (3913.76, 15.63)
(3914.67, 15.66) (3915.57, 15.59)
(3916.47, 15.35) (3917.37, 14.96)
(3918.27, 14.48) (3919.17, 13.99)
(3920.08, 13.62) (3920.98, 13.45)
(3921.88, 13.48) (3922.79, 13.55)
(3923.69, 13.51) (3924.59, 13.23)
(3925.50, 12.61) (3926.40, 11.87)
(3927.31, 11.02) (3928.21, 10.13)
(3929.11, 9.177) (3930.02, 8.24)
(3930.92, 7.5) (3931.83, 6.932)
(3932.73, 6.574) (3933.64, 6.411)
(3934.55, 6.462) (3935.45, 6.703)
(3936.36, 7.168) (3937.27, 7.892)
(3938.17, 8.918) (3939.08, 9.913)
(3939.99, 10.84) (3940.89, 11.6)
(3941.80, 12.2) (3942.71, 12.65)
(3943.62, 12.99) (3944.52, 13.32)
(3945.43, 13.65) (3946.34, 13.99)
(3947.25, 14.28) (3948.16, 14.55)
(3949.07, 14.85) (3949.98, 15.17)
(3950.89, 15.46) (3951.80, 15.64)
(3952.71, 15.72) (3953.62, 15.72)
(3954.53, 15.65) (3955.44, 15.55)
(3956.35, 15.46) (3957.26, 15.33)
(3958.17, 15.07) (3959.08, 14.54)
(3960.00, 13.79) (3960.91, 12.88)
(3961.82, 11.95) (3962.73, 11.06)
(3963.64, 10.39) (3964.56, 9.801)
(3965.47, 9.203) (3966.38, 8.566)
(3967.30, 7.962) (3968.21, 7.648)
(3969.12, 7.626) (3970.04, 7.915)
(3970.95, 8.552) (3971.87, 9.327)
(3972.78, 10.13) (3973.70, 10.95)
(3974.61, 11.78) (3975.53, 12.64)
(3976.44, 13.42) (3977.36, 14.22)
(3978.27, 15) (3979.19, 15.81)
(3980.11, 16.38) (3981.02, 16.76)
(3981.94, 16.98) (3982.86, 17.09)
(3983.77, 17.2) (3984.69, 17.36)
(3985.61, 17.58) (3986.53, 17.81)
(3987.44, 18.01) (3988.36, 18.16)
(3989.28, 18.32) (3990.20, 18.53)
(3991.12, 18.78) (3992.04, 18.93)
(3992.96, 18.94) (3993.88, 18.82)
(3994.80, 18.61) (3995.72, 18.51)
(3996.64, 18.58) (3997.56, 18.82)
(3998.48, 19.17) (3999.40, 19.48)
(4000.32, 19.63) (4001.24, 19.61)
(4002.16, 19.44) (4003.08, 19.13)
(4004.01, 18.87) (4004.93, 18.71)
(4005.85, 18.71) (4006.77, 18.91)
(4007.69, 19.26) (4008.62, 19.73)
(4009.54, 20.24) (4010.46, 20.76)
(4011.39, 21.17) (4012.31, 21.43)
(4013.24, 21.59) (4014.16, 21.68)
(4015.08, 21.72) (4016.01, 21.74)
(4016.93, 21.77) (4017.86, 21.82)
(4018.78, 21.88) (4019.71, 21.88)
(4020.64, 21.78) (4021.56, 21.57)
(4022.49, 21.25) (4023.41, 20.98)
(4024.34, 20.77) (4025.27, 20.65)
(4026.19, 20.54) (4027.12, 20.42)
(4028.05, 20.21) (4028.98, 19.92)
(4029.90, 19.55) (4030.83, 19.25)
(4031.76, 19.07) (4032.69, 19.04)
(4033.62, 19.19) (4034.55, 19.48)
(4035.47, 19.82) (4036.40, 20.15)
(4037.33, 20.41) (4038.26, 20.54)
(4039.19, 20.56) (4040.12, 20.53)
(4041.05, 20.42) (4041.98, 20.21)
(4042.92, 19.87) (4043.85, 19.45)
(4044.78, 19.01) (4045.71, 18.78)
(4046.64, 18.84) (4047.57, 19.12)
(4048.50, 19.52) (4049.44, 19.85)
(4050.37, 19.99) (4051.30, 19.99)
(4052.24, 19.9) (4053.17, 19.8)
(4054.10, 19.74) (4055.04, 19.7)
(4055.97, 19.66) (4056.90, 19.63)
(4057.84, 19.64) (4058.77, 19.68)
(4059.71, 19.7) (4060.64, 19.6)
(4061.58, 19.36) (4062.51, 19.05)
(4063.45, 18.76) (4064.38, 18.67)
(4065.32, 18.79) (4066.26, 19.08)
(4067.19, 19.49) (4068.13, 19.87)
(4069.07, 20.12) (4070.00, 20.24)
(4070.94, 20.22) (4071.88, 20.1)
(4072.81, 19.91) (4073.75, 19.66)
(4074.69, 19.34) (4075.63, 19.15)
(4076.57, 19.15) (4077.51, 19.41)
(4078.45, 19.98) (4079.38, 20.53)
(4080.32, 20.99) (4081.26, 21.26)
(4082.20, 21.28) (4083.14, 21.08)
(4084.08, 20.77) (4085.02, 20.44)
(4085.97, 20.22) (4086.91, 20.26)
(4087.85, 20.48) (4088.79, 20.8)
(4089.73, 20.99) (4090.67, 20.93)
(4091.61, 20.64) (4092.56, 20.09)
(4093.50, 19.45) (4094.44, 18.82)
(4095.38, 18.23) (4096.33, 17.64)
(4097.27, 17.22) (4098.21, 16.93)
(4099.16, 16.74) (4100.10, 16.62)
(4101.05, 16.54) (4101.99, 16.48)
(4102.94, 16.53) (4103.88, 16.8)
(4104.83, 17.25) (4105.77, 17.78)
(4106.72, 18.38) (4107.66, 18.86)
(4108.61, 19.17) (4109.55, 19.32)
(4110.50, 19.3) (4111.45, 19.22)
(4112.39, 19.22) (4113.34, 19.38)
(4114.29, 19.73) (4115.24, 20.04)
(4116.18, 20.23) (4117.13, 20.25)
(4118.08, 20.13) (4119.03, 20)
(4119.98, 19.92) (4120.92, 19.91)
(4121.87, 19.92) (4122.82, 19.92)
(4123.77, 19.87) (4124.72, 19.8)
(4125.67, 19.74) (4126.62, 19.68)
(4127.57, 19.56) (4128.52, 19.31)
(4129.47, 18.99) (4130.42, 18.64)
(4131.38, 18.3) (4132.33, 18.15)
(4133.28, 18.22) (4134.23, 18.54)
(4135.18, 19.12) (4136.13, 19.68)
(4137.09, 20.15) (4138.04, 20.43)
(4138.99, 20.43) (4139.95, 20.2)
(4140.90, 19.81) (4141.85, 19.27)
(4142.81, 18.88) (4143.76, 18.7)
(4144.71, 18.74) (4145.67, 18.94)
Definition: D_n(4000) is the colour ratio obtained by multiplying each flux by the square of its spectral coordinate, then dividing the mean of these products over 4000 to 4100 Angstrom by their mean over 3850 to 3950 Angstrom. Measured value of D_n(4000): 1.70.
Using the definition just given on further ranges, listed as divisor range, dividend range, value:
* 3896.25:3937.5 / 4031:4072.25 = 1.67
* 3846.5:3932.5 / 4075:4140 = 1.66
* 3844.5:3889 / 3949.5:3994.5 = 1.20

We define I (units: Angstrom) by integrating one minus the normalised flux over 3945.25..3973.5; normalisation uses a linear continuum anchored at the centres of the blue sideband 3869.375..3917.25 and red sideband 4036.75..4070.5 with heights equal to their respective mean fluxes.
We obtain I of 6.15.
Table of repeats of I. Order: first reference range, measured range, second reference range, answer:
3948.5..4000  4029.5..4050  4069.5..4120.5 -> -2.9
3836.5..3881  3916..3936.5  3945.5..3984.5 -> 2.9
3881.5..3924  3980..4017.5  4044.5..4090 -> -3.9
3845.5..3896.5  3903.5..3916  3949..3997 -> -1.3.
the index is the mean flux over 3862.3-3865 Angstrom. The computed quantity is 13.3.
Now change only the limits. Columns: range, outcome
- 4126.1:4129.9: 19.4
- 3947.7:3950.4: 14.8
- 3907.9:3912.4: 15.1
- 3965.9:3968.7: 8.08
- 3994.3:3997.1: 18.6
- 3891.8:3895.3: 13.6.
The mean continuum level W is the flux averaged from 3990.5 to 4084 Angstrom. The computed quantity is 19.9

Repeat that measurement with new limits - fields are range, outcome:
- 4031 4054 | 19.7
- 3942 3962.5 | 14.4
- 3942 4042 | 17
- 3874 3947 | 12.5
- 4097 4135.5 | 18.8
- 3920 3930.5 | 11.9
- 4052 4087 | 19.8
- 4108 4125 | 19.7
